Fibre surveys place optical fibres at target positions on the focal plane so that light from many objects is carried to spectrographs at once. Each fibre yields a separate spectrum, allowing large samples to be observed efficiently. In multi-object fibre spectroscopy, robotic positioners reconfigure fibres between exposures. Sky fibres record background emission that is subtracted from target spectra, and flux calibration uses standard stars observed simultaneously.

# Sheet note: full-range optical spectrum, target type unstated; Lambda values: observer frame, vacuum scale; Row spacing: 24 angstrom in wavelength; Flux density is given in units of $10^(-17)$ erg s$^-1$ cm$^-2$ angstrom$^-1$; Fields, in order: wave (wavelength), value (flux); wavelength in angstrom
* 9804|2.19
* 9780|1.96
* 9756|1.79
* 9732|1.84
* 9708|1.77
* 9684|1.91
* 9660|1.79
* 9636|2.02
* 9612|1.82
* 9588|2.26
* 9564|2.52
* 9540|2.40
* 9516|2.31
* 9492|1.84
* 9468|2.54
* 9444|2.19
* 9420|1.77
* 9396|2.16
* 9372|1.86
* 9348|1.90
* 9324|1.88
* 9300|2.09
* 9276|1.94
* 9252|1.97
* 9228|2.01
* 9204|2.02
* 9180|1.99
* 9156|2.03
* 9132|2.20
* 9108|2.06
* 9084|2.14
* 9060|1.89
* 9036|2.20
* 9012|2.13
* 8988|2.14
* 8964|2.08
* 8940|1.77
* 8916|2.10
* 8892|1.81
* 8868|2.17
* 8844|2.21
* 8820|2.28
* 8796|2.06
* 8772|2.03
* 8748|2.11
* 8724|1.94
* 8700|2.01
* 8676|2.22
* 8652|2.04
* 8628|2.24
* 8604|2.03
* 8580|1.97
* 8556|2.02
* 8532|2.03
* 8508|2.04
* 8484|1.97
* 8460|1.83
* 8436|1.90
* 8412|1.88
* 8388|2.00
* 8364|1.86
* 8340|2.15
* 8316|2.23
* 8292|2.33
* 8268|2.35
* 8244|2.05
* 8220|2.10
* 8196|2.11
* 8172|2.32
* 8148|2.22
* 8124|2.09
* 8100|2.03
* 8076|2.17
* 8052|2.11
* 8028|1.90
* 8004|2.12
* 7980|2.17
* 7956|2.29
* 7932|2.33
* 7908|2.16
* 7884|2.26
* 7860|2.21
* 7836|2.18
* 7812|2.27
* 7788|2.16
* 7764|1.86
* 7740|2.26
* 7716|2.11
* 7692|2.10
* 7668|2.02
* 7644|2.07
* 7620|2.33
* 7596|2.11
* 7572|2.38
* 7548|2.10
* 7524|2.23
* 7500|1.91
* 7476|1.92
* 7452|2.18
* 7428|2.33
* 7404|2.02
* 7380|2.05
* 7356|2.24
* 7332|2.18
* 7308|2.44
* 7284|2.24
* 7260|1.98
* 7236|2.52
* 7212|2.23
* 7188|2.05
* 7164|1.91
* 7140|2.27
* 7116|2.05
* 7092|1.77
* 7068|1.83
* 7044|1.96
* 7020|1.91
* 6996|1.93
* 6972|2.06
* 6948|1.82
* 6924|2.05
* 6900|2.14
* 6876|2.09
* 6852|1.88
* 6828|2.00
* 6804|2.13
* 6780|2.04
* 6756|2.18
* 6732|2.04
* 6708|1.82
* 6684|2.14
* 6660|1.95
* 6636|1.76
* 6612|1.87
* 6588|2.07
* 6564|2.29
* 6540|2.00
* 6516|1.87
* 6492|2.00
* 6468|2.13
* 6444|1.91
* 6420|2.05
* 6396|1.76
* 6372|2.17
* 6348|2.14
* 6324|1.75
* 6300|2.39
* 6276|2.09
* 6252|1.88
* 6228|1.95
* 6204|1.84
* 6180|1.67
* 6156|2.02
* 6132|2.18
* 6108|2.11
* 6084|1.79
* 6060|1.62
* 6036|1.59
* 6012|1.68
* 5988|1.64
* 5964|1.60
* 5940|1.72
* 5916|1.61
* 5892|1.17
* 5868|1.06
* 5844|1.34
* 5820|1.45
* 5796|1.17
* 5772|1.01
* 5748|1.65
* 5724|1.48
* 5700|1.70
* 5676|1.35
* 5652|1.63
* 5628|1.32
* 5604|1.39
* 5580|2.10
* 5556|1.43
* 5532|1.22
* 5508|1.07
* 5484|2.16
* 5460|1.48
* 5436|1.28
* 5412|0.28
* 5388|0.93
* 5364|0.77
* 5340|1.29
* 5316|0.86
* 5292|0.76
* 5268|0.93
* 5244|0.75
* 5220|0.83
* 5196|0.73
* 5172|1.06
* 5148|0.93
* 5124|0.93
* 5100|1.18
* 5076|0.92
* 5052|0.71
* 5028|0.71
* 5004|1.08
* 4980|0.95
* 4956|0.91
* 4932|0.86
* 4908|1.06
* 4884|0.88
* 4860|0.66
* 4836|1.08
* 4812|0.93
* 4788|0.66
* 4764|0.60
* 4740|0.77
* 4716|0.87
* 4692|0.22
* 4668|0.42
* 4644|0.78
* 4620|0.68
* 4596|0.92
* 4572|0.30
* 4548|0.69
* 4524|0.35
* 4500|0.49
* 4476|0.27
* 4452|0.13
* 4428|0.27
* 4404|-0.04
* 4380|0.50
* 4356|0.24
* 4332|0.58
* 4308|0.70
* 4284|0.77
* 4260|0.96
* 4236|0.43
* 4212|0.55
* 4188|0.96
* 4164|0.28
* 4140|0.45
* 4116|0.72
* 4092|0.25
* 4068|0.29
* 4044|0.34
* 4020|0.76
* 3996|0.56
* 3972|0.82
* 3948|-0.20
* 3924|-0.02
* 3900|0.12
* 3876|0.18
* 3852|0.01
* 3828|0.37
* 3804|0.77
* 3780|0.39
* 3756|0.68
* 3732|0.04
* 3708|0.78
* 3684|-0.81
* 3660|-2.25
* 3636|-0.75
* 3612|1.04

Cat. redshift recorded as 0.363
